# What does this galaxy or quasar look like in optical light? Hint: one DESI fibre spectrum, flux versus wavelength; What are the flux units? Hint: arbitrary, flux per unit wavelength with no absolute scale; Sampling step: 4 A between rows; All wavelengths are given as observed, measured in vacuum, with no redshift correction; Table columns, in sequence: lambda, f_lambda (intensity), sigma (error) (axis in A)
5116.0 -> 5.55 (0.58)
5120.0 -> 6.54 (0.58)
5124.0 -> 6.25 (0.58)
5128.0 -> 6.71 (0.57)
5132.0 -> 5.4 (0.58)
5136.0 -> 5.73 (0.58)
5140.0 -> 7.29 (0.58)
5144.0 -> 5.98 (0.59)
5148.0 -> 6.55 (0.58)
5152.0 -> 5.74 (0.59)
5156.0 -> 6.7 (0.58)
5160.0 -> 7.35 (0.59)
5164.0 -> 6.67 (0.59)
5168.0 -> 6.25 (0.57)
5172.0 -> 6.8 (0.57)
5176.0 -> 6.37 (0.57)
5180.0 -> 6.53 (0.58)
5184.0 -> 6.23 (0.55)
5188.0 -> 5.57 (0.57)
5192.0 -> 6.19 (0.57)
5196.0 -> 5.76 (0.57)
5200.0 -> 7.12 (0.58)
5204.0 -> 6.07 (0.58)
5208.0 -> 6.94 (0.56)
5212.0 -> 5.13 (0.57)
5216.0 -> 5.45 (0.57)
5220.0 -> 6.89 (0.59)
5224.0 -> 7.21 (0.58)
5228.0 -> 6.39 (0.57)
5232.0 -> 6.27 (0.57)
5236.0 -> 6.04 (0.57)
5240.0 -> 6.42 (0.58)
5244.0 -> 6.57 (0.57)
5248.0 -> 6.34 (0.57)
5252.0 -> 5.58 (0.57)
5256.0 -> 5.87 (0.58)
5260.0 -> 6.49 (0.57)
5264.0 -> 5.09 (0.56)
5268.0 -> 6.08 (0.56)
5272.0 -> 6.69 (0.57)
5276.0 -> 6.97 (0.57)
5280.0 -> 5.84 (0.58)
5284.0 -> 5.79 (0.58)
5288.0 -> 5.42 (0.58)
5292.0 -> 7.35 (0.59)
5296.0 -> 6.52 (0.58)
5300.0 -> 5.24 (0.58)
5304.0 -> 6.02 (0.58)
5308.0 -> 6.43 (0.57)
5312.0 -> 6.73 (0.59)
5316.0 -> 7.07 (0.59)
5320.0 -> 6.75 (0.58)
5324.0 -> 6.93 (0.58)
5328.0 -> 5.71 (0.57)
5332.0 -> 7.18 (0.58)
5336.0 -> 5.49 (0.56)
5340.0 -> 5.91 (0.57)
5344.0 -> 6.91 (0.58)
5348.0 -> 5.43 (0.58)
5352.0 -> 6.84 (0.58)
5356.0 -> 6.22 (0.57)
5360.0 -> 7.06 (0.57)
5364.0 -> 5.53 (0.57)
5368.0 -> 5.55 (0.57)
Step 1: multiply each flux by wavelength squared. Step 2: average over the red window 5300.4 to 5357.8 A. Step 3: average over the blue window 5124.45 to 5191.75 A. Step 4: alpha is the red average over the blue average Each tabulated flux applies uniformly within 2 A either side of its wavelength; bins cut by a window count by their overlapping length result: 1.07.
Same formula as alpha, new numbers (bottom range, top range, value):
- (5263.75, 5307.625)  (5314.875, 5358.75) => 1.06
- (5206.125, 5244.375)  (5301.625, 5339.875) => 1.06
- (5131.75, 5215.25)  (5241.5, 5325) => 1.04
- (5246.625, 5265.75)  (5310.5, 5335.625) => 1.16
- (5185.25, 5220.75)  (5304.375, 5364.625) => 1.11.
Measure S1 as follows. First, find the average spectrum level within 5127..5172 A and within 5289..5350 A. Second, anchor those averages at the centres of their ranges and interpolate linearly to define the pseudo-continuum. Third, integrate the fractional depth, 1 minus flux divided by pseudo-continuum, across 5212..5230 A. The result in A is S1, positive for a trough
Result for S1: 0.2 A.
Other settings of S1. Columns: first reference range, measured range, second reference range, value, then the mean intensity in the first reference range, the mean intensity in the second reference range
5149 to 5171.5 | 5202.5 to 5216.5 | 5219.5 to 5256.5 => 1.1 A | 6.56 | 6.36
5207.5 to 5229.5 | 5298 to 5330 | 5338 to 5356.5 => -0.4 A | 6.29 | 6.27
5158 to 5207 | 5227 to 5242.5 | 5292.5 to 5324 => 0.4 A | 6.42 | 6.47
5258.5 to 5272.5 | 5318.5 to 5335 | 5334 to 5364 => -1.1 A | 6.01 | 6.22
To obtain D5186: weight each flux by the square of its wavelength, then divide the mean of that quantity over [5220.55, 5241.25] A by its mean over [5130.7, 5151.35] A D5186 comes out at 1.1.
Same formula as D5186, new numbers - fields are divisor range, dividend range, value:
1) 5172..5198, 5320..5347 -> 1.09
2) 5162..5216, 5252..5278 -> 1.01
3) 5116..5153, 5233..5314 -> 1.05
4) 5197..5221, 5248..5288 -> 0.99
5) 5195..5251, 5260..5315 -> 1.00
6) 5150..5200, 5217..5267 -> 1.00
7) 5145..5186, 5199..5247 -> 1.00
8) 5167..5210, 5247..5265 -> 0.95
